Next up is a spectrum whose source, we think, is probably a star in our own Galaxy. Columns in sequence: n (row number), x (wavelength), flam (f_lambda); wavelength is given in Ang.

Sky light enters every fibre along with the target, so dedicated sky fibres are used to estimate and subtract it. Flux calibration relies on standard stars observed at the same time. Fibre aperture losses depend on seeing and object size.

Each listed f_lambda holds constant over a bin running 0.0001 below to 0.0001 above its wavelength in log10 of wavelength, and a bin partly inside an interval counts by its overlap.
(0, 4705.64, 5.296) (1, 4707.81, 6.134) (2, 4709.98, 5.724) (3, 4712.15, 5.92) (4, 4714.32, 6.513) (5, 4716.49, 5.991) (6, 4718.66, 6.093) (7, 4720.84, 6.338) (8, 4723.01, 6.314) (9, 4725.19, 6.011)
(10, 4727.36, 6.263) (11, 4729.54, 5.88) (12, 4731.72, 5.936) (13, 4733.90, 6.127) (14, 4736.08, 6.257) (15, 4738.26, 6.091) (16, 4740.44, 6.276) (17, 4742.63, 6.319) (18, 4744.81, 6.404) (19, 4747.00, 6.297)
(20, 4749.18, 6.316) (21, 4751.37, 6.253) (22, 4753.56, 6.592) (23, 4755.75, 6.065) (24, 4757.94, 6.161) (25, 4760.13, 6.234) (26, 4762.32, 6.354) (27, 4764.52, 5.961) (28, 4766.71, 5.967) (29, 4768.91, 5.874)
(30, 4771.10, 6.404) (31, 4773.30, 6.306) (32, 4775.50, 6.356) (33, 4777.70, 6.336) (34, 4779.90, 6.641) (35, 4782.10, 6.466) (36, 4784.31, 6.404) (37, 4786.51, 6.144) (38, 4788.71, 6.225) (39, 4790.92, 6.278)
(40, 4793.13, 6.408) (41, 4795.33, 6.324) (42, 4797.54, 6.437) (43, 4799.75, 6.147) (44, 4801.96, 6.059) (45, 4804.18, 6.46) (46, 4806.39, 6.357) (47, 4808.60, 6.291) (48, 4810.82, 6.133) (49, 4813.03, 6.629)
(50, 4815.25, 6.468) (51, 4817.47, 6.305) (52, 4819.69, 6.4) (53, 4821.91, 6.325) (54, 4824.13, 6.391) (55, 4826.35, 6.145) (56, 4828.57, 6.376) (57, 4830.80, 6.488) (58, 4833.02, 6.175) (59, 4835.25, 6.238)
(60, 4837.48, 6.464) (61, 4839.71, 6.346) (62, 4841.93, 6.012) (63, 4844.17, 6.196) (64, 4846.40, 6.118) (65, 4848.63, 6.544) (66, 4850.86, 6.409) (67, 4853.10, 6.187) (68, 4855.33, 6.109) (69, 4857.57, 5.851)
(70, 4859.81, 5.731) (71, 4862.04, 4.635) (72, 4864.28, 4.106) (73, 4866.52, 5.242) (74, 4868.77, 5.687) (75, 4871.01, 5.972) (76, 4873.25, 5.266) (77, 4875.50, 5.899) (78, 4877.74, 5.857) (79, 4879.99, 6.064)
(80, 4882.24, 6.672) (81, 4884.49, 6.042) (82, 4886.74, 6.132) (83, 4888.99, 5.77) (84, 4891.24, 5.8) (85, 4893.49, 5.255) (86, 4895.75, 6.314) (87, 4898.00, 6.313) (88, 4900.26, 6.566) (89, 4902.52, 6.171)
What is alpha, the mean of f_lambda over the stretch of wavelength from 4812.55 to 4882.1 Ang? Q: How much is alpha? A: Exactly 6.02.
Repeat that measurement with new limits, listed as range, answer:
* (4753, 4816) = 6.29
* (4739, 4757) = 6.31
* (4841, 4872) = 5.77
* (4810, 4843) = 6.33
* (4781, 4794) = 6.32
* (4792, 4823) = 6.34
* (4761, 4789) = 6.27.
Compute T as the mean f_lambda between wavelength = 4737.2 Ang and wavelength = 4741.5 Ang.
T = 6.19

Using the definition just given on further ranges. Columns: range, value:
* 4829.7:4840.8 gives 6.34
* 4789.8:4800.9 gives 6.32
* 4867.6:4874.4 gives 5.63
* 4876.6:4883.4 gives 6.2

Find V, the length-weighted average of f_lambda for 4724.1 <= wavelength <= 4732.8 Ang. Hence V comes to 6.02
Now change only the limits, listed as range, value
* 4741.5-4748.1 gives 6.34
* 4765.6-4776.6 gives 6.18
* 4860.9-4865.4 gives 4.39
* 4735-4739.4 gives 6.18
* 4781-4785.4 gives 6.43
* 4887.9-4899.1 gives 5.89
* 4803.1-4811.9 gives 6.31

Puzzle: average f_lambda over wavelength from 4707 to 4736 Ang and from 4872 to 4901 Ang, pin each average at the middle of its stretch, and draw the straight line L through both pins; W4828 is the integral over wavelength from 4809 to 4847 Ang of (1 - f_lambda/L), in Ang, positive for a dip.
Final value -1.8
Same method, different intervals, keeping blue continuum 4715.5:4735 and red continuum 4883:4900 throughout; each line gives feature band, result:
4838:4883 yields 1.26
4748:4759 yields -0.34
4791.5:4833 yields -1.98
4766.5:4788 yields -0.82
